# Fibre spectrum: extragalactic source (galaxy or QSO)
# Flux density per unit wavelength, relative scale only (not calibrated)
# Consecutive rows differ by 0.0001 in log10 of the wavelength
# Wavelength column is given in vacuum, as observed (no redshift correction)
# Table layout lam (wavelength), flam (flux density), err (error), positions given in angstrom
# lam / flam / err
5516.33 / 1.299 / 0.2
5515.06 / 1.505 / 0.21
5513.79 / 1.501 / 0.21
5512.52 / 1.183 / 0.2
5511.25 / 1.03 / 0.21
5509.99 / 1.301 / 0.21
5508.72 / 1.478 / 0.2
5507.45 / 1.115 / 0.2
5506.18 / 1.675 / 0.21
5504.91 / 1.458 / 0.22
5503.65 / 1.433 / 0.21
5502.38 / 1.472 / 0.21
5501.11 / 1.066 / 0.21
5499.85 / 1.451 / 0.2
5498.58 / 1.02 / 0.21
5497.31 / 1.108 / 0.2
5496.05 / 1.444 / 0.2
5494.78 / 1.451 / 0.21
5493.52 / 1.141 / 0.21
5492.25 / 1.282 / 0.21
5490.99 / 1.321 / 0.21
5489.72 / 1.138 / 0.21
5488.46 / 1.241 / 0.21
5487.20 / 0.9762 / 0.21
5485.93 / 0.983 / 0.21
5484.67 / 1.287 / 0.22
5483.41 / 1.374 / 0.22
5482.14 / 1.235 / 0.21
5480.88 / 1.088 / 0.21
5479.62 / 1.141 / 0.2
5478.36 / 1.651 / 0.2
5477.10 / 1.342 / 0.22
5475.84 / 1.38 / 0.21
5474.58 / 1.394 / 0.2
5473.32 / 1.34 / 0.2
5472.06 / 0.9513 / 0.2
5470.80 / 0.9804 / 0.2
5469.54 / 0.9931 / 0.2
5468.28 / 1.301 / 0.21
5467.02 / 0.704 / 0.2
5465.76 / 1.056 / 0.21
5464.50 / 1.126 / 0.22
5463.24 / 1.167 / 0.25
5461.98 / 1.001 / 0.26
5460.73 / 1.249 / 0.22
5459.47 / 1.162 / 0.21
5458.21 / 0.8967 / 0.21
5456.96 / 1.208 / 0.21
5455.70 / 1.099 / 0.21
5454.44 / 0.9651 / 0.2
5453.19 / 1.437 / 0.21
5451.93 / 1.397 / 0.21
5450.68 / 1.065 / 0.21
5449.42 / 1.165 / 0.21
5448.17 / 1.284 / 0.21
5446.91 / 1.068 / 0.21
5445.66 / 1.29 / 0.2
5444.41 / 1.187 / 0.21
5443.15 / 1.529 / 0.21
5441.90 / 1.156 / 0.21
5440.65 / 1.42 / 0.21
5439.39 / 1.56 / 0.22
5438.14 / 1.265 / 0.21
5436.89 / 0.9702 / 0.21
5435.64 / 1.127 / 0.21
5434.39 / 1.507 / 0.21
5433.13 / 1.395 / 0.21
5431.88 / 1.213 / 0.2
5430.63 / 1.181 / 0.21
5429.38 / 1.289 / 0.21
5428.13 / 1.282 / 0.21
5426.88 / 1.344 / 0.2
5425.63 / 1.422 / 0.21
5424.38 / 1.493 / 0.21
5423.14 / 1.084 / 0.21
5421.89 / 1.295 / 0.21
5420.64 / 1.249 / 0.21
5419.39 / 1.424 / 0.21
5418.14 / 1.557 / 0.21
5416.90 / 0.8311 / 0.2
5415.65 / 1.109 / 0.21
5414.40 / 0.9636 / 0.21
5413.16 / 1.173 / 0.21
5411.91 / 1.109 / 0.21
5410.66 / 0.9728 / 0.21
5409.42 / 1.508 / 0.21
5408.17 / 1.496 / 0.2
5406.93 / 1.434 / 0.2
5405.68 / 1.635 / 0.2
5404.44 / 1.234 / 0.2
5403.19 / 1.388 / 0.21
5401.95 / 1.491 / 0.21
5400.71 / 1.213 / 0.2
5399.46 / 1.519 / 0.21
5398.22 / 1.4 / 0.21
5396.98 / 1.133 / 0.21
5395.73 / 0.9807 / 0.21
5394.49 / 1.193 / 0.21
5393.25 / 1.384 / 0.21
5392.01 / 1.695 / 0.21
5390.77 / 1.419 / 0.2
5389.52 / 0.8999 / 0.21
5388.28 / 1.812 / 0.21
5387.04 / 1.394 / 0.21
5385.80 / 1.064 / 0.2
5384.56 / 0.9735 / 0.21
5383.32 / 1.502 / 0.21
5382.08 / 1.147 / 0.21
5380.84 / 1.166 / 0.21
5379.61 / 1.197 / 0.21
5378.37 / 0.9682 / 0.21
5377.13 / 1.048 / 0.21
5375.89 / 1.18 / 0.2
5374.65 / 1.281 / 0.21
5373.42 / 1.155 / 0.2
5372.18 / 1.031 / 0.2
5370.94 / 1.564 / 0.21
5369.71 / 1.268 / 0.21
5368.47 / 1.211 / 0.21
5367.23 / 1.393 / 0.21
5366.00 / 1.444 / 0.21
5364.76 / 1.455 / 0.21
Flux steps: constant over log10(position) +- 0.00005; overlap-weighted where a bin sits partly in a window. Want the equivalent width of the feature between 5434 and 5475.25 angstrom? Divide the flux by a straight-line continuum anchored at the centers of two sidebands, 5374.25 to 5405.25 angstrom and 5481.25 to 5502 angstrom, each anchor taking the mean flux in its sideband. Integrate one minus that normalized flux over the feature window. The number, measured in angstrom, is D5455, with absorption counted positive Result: 1.9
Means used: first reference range 1.27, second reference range 1.22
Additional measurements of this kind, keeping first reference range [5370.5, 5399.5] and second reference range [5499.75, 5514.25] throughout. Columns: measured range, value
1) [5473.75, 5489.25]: 0.8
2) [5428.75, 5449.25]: 0.2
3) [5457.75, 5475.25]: 2.9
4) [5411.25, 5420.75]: 0.7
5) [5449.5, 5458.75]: 1.0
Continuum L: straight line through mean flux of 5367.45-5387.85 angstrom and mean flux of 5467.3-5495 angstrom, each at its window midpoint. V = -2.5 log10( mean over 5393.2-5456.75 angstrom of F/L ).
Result -0.05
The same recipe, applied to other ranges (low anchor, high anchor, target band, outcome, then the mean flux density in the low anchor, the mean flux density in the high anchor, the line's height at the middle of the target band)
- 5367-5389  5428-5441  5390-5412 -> -0.07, 1.24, 1.29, 1.26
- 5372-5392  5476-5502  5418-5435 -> -0.09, 1.22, 1.24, 1.23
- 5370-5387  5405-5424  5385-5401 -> -0.08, 1.18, 1.26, 1.21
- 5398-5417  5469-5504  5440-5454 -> 0.00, 1.29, 1.24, 1.26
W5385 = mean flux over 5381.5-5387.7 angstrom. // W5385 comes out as 1.22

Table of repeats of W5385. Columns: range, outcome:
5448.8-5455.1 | 1.2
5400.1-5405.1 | 1.34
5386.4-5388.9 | 1.6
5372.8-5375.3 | 1.22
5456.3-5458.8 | 1.06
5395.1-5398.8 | 1.17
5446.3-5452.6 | 1.2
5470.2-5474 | 1.1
